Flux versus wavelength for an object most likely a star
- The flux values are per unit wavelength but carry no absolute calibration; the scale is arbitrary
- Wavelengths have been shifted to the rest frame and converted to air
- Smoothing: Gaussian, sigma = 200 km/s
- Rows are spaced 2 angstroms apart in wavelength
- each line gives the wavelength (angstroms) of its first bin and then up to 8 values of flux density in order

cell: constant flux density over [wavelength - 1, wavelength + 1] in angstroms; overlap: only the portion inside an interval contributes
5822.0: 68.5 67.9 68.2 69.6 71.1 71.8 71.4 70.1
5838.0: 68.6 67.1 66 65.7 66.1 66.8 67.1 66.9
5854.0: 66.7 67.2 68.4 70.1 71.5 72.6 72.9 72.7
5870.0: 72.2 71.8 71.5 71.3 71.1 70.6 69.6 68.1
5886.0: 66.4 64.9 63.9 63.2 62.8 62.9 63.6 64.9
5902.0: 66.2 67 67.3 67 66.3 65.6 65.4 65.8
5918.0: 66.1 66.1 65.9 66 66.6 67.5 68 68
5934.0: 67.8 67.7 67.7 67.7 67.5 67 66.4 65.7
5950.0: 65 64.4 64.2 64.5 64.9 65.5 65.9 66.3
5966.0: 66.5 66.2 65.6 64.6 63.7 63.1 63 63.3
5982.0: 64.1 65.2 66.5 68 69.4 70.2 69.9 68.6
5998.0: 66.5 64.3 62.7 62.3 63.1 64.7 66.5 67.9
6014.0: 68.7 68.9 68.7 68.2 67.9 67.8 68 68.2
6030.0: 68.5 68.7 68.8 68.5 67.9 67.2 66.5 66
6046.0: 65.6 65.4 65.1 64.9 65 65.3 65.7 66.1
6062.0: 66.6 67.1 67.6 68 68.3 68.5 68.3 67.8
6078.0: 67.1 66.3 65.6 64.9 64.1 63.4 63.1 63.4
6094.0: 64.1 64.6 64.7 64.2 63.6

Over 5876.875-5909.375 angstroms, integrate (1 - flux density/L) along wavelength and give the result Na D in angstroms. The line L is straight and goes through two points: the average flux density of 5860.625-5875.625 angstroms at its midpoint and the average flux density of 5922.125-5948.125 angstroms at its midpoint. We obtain 1.86 angstroms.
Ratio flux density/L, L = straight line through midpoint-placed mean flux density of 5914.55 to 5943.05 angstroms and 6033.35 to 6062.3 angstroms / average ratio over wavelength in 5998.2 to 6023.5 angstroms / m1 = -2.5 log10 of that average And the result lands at 0.005 mag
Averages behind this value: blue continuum 67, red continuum 66.3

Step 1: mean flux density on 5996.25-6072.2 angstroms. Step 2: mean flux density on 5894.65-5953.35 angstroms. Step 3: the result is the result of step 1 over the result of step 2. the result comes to 1.01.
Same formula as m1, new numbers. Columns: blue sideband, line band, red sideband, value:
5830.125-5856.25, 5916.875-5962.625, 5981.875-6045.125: 0.02 mag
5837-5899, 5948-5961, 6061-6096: 0.04 mag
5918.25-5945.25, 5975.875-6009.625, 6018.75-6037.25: 0.04 mag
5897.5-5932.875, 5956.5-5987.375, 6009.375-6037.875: 0.04 mag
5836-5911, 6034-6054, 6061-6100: 0.00 mag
